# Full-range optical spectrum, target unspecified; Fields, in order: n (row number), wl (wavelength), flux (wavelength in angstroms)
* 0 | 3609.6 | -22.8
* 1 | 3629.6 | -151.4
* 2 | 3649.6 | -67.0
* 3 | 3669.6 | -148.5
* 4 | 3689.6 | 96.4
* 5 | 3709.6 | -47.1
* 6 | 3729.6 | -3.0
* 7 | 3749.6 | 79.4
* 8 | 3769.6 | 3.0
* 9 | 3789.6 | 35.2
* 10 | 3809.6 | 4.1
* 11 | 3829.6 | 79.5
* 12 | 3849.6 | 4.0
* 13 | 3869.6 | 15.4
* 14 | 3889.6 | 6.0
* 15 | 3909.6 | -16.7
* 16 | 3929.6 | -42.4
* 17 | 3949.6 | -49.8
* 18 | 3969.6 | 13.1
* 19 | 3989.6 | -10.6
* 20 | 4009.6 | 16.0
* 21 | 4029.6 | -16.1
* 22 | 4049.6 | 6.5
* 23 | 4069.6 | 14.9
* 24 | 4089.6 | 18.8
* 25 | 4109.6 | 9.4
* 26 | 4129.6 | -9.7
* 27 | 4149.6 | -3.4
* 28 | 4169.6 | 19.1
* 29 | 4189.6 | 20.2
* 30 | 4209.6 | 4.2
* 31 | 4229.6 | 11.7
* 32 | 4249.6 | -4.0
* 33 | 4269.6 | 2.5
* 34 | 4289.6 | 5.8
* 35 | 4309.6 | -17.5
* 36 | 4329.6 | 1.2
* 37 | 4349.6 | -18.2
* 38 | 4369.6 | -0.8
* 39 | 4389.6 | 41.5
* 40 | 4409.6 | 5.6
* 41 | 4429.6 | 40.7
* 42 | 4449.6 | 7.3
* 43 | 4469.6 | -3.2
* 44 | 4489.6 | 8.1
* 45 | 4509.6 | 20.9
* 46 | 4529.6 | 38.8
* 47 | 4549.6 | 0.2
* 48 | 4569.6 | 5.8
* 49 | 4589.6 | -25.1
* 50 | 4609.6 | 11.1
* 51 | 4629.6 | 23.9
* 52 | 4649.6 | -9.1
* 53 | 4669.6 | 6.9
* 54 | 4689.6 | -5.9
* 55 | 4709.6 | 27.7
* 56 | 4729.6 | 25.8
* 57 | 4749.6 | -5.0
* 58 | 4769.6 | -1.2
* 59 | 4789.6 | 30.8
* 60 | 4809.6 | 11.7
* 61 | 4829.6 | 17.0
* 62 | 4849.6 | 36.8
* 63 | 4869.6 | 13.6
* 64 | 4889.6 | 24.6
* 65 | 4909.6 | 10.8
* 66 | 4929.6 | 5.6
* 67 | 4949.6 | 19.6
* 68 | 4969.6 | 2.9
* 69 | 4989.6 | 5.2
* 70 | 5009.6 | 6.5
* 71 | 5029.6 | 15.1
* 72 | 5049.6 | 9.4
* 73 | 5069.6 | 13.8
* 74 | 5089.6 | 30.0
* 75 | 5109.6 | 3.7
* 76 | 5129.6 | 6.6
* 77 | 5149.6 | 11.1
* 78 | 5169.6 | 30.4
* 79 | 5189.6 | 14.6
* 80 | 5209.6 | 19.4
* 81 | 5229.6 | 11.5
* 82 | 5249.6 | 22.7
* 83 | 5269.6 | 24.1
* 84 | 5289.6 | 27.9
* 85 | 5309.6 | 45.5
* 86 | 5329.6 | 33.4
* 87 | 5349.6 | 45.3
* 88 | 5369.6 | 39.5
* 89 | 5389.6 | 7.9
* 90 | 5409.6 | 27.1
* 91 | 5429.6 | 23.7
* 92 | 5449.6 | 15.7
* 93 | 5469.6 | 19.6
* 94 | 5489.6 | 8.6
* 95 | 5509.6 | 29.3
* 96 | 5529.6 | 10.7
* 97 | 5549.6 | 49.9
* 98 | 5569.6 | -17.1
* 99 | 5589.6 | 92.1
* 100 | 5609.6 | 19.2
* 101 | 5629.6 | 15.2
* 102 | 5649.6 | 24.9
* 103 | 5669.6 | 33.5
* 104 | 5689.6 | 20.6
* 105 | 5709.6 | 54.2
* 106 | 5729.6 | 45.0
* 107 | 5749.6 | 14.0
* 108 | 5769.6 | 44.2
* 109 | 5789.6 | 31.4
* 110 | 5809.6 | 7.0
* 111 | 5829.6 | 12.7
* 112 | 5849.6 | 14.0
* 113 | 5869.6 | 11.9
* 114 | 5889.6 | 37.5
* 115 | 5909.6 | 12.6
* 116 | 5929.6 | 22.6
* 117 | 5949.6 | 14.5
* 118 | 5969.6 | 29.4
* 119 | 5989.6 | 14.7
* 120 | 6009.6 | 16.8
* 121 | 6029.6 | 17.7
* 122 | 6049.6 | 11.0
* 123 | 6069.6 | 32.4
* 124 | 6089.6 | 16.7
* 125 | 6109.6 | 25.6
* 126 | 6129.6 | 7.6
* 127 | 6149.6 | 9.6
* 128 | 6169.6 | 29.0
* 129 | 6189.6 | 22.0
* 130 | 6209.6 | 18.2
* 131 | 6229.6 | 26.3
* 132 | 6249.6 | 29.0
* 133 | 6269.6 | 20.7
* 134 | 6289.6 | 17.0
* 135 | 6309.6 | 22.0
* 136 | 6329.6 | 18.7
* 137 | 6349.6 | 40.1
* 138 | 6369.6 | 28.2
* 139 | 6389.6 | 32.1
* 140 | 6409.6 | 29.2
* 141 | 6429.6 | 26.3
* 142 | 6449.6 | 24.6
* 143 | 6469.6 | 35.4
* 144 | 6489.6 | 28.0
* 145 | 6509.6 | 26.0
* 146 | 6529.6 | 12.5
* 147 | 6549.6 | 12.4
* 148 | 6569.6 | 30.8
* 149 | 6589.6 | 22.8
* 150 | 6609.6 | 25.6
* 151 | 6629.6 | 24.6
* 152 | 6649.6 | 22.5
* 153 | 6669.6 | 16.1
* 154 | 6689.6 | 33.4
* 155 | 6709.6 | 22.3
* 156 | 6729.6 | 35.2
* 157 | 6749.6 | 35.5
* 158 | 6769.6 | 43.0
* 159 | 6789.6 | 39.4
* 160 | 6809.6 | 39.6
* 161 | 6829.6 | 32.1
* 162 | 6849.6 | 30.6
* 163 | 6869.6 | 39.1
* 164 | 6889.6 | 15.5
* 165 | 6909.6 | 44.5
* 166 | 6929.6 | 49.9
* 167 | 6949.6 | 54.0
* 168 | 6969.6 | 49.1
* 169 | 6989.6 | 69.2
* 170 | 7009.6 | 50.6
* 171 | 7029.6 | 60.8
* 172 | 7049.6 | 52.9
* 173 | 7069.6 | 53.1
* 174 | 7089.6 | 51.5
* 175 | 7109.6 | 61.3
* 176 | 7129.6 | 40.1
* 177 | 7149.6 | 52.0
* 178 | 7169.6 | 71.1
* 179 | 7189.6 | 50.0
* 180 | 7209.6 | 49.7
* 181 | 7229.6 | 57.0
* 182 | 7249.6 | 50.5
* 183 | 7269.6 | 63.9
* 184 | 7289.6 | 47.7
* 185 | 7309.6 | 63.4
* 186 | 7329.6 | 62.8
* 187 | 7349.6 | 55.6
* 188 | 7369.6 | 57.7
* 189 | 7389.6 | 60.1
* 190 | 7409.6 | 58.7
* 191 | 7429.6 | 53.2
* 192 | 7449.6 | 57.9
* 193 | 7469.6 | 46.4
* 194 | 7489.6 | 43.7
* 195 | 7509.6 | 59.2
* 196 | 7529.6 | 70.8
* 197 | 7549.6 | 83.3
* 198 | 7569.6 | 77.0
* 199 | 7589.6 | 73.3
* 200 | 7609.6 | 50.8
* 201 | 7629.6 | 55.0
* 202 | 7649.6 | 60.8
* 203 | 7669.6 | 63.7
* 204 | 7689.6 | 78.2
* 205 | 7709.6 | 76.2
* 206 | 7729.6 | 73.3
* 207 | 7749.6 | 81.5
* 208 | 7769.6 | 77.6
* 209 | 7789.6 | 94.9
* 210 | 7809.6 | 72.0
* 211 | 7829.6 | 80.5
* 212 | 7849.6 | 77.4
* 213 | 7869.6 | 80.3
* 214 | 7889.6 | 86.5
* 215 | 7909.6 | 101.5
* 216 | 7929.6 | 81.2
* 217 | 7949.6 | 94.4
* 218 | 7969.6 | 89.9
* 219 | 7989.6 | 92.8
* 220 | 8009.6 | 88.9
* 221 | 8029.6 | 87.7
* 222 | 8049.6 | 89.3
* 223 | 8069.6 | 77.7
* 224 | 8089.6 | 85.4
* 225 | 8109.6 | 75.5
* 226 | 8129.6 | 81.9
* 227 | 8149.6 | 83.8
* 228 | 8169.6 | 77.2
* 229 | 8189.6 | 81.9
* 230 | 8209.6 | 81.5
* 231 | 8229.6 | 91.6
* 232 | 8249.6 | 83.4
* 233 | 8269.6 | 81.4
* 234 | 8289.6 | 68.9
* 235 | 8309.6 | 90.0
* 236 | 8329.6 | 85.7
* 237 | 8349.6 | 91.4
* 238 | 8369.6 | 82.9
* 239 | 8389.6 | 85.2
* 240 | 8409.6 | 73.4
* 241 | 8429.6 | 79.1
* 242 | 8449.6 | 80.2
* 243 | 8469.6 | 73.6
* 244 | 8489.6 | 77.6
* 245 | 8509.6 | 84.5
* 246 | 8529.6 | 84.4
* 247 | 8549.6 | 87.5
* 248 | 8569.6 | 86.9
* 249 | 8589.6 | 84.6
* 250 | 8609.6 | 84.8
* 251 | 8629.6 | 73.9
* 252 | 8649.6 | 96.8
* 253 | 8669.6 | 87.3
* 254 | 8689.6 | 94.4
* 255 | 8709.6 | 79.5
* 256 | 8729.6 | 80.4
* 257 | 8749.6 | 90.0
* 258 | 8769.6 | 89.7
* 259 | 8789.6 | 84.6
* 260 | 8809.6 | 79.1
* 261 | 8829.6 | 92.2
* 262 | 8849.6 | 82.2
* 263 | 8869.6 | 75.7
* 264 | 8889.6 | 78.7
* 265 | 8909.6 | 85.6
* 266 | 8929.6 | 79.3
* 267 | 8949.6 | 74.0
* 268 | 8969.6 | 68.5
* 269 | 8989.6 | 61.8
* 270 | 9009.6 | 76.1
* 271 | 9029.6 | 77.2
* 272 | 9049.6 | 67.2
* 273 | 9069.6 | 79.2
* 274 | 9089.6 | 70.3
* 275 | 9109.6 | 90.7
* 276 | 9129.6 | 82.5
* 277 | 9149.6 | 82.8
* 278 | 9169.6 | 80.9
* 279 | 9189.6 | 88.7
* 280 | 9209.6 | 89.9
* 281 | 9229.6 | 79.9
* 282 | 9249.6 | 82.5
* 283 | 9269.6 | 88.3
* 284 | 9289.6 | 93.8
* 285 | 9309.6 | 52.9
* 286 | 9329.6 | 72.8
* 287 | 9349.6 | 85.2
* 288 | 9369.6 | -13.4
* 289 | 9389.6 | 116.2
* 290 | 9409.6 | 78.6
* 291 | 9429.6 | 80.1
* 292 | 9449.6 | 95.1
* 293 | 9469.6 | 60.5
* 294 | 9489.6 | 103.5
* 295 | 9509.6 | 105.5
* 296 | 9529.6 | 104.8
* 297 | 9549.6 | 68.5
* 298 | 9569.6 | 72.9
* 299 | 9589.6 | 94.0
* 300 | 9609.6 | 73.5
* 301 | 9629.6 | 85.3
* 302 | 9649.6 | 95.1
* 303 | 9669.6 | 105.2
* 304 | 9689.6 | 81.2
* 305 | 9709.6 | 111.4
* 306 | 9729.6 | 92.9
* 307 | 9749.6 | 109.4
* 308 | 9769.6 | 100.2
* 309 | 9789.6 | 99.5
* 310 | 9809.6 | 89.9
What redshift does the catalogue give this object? 0.738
